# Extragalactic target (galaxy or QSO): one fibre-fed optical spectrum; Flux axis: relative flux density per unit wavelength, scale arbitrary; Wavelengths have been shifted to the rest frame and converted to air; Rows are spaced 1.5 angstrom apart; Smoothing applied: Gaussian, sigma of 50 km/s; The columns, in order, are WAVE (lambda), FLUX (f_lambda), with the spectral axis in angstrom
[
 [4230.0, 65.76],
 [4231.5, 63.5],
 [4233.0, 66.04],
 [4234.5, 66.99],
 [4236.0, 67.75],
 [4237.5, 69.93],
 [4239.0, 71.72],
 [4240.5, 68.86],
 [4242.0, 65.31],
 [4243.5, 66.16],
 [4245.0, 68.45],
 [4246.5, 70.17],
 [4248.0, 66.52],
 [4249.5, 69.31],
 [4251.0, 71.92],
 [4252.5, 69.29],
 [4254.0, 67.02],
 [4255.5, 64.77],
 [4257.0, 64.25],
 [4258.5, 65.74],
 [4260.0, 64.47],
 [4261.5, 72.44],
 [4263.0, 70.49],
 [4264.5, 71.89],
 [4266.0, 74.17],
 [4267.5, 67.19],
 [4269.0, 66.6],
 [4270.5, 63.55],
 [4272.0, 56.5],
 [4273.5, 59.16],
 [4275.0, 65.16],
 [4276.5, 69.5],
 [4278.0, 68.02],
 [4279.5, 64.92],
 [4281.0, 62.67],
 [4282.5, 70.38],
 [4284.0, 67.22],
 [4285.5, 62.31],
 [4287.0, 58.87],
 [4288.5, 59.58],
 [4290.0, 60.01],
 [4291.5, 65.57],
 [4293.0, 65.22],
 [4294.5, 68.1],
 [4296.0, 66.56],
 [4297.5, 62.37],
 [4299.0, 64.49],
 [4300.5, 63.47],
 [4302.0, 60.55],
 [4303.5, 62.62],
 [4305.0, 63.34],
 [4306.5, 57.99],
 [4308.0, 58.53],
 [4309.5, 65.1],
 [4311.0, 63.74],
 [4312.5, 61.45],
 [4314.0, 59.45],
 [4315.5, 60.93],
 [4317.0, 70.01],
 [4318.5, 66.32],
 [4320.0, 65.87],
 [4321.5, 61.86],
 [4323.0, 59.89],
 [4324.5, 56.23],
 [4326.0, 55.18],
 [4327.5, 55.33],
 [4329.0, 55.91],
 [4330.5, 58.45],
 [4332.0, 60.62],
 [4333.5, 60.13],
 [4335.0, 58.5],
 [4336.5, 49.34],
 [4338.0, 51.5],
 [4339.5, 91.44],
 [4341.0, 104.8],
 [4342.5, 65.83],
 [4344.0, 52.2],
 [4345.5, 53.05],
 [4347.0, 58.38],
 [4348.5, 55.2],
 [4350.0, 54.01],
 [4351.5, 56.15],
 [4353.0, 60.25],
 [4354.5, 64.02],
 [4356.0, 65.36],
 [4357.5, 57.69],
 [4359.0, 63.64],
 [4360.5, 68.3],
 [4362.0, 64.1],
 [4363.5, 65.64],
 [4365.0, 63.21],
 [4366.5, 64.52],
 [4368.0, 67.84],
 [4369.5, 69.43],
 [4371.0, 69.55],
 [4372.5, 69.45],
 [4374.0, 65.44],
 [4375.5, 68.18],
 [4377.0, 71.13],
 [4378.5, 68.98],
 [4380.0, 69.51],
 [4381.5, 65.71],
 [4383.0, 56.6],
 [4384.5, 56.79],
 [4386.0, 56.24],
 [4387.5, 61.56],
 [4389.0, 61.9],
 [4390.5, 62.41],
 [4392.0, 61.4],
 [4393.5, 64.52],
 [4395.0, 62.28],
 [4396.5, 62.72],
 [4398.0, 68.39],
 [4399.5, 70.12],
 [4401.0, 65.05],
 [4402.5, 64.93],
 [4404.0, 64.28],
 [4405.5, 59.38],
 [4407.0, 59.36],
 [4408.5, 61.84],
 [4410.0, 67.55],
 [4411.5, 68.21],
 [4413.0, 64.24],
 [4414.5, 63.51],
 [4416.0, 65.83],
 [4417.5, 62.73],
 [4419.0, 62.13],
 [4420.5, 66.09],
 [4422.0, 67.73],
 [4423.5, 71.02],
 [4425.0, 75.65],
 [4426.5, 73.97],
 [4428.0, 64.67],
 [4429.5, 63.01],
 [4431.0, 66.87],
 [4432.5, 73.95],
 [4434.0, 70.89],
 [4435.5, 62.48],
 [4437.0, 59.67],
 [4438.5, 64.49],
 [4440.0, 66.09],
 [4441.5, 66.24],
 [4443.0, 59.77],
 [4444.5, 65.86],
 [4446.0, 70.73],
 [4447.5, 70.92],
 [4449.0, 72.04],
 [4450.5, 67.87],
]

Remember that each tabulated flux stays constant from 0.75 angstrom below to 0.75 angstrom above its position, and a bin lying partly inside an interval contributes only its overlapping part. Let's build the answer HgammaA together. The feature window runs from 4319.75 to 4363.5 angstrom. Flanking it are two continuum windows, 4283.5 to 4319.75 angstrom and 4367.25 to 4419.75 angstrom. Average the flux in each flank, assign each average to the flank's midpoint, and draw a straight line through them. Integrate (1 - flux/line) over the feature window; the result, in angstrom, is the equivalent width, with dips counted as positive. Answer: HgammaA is 1.5 angstrom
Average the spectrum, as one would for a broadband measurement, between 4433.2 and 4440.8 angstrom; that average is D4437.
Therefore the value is 64.8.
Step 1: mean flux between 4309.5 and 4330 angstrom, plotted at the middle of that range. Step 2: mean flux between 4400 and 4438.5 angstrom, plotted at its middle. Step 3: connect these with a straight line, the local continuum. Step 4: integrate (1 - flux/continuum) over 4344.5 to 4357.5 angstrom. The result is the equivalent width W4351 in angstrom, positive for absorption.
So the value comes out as 0.9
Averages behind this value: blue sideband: 61.1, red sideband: 65.8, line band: 58.1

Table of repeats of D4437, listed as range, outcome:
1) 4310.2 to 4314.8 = 61.6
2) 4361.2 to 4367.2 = 64.4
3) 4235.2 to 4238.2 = 68.8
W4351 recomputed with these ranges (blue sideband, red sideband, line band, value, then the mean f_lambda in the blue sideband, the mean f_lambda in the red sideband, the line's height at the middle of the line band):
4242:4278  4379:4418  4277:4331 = 2.8 angstrom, 67.1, 63.4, 65.9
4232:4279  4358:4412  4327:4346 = 0.8 angstrom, 67.4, 64.7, 65.7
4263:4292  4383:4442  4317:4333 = 1.2 angstrom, 65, 64.8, 64.9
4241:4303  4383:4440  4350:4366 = 0.7 angstrom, 65.9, 64.7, 65.2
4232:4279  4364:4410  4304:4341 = 2.2 angstrom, 67.4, 64.5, 65.9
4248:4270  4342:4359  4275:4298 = 0.2 angstrom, 68.4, 58.5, 65.4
